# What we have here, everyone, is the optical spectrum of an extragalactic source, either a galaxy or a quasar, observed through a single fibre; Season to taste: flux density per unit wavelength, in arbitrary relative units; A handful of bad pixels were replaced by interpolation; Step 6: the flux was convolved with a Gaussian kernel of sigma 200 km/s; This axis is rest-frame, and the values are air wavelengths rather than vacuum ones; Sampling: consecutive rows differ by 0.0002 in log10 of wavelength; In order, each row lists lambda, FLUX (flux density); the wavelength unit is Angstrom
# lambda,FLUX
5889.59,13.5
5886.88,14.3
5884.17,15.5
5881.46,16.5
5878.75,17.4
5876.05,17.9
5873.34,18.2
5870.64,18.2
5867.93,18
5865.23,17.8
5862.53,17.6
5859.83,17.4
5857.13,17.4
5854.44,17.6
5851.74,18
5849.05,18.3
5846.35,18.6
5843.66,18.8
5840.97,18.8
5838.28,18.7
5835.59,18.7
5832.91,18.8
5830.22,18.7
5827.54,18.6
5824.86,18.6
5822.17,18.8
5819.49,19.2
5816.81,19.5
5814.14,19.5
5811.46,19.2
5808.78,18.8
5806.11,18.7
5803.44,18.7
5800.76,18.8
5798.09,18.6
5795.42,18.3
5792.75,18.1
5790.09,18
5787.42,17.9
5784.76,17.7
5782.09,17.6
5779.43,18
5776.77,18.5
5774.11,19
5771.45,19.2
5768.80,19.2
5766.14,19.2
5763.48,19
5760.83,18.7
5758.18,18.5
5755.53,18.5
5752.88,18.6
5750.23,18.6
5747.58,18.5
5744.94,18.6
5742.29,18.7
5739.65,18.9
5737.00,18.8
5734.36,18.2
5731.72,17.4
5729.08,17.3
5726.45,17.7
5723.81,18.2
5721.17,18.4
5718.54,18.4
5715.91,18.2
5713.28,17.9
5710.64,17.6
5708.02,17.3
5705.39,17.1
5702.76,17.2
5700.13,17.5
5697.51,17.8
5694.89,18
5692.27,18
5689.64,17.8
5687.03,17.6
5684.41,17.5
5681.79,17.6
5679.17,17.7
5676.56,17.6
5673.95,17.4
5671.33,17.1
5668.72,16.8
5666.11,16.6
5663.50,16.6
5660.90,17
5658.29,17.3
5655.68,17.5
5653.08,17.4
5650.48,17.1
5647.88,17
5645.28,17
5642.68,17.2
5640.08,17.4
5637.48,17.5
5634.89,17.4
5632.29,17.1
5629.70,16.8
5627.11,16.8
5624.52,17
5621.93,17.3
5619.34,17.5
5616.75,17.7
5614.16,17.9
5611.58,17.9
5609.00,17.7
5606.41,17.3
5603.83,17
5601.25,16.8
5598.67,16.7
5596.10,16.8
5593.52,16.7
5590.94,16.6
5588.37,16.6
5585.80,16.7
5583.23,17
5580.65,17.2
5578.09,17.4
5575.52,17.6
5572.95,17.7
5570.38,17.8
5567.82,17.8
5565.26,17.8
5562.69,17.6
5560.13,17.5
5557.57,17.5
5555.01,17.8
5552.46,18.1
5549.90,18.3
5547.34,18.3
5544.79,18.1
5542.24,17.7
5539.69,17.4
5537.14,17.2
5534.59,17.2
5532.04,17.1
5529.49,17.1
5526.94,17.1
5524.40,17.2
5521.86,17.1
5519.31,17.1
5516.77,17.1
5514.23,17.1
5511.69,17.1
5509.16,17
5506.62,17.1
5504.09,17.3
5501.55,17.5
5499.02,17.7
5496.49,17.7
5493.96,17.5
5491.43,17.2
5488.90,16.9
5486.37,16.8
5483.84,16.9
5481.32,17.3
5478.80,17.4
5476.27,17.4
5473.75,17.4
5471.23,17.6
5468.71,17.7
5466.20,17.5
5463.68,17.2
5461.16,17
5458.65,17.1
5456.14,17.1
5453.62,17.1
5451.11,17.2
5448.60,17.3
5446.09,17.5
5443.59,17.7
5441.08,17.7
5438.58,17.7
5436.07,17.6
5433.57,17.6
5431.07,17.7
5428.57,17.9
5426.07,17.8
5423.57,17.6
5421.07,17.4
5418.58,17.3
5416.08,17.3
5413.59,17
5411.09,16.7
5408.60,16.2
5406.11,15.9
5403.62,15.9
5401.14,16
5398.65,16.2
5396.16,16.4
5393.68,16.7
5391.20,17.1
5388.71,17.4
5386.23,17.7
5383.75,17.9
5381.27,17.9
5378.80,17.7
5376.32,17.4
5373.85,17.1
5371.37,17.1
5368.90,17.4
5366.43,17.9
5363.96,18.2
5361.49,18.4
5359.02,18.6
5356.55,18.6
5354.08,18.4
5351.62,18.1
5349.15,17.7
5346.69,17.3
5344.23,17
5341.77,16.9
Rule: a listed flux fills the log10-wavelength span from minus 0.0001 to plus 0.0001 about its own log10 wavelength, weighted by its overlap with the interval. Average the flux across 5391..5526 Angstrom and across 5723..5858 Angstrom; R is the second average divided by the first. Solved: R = 1.08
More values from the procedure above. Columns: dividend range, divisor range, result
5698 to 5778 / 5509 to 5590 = 1.05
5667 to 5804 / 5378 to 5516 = 1.05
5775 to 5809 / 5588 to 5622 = 1.06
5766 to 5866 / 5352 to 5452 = 1.06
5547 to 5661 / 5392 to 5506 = 1.01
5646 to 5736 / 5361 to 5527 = 1.02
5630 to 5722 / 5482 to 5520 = 1.01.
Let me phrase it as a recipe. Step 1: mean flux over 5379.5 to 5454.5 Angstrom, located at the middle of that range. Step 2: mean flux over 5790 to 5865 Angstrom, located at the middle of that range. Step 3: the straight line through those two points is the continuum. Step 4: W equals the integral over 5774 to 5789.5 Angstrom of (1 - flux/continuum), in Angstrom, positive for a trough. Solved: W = 0.3 Angstrom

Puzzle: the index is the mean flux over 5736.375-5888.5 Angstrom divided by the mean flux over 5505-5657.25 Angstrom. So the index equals 1.06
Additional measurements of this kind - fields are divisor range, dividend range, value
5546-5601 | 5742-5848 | 1.07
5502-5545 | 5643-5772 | 1.04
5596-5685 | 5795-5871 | 1.07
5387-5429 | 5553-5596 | 1.03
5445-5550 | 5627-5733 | 1.01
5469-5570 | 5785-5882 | 1.05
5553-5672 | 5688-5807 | 1.06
